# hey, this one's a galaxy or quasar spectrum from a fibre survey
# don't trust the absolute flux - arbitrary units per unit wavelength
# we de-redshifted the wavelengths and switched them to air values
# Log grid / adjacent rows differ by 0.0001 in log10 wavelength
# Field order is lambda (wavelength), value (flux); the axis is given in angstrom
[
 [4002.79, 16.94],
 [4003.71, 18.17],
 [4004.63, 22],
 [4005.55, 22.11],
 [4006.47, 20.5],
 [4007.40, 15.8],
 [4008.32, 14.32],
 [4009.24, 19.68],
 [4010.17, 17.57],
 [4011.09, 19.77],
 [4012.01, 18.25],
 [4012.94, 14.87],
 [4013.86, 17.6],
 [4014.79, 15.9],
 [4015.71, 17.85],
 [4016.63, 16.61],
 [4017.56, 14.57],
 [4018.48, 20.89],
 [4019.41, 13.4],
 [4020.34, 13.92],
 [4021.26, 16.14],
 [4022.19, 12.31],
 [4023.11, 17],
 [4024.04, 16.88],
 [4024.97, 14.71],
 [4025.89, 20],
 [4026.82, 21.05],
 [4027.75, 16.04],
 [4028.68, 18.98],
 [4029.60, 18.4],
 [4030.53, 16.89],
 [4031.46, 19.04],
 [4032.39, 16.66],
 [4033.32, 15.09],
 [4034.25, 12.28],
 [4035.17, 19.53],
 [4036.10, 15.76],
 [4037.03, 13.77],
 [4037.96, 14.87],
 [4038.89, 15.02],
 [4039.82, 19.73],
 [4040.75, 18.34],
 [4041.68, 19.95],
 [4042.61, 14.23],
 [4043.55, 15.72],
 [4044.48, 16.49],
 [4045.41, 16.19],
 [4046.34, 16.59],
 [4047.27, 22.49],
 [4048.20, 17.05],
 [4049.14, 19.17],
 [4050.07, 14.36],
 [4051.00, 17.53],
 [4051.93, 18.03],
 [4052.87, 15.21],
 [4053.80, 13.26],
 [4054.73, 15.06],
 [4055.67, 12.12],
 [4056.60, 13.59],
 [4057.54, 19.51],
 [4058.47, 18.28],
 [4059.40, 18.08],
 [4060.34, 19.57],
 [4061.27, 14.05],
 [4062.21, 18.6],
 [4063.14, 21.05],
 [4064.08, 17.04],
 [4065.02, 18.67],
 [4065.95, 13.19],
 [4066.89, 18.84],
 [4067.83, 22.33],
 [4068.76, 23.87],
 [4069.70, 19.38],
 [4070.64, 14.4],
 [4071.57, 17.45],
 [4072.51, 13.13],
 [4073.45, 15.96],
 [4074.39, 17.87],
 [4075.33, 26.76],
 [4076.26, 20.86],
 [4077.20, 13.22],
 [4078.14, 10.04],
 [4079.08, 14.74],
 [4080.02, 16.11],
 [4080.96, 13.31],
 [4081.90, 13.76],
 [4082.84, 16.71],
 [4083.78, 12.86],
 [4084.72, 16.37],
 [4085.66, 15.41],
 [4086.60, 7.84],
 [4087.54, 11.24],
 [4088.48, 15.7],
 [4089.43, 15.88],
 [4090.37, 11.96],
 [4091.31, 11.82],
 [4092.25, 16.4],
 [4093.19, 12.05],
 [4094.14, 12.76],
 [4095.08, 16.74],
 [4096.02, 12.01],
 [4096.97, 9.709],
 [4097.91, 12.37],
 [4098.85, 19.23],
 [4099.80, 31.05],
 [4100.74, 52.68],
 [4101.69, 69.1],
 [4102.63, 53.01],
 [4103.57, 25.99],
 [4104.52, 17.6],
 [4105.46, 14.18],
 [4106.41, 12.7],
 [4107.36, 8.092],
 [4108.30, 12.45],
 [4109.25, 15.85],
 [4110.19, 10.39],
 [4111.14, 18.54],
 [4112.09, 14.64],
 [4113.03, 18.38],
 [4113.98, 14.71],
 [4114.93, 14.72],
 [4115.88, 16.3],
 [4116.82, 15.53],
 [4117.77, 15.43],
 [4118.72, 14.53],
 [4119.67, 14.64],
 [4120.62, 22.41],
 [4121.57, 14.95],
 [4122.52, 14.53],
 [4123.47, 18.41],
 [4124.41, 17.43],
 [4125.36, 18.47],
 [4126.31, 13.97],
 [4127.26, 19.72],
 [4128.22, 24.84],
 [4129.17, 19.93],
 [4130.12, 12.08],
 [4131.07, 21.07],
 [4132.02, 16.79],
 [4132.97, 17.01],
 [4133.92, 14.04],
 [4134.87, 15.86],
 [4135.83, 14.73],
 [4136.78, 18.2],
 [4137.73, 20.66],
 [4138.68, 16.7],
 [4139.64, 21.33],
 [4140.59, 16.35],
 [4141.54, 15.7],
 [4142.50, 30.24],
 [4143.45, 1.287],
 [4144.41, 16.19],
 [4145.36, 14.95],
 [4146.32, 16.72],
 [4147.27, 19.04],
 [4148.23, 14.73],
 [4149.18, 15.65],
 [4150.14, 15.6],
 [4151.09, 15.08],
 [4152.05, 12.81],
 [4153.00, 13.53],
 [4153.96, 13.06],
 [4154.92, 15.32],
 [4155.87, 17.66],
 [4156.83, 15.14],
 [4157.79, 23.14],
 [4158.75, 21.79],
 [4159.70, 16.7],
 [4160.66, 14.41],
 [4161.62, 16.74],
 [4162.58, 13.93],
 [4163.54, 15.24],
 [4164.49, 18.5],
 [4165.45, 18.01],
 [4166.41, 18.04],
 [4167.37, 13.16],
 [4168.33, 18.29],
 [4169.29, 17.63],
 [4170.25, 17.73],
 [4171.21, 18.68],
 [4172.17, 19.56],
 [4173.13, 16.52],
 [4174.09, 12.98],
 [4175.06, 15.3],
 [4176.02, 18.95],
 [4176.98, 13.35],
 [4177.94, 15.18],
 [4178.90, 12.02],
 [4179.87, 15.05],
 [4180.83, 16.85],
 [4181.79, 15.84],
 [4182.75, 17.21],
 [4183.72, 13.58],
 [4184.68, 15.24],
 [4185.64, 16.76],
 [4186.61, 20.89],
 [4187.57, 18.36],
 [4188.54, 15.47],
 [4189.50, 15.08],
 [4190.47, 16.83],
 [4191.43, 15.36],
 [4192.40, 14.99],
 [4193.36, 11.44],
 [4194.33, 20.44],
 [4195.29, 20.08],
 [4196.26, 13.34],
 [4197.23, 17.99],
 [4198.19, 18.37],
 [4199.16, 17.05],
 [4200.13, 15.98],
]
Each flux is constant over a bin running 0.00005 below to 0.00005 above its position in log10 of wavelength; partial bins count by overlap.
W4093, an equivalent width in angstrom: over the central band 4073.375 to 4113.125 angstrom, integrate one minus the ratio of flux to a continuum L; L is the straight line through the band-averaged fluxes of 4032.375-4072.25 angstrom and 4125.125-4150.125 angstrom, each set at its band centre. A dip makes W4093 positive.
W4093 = -2.8 angstrom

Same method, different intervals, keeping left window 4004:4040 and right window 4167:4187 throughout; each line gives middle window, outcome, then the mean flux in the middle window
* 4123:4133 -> -1.0 angstrom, 18.2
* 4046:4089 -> 0.7 angstrom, 16.5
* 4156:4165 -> -0.5 angstrom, 17.3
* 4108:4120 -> 1.0 angstrom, 15.1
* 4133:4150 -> -0.2 angstrom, 16.6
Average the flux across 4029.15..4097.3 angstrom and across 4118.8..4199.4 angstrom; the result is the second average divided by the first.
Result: 1.03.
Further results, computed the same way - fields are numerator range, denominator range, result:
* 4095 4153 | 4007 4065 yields 1.10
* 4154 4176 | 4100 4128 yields 0.83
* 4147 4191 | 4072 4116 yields 0.91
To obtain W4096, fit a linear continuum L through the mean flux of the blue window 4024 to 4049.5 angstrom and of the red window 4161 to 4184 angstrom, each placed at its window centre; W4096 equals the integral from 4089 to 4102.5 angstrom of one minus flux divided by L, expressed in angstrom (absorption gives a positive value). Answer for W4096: -4.68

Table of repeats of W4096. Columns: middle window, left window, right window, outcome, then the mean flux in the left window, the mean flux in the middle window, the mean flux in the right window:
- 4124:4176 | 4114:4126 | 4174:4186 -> -3.3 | 16.4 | 16.8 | 15.3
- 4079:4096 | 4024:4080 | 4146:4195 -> 3.0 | 17.1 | 13.9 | 16.3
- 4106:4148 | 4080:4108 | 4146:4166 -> 3.0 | 19.2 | 16.4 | 16.3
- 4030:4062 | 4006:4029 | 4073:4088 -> -0.9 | 17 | 16.6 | 15.2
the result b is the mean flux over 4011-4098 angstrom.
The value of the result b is 16.2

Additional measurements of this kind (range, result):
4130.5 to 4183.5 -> 16.5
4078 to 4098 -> 13.5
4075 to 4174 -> 17.3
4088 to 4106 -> 22.6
